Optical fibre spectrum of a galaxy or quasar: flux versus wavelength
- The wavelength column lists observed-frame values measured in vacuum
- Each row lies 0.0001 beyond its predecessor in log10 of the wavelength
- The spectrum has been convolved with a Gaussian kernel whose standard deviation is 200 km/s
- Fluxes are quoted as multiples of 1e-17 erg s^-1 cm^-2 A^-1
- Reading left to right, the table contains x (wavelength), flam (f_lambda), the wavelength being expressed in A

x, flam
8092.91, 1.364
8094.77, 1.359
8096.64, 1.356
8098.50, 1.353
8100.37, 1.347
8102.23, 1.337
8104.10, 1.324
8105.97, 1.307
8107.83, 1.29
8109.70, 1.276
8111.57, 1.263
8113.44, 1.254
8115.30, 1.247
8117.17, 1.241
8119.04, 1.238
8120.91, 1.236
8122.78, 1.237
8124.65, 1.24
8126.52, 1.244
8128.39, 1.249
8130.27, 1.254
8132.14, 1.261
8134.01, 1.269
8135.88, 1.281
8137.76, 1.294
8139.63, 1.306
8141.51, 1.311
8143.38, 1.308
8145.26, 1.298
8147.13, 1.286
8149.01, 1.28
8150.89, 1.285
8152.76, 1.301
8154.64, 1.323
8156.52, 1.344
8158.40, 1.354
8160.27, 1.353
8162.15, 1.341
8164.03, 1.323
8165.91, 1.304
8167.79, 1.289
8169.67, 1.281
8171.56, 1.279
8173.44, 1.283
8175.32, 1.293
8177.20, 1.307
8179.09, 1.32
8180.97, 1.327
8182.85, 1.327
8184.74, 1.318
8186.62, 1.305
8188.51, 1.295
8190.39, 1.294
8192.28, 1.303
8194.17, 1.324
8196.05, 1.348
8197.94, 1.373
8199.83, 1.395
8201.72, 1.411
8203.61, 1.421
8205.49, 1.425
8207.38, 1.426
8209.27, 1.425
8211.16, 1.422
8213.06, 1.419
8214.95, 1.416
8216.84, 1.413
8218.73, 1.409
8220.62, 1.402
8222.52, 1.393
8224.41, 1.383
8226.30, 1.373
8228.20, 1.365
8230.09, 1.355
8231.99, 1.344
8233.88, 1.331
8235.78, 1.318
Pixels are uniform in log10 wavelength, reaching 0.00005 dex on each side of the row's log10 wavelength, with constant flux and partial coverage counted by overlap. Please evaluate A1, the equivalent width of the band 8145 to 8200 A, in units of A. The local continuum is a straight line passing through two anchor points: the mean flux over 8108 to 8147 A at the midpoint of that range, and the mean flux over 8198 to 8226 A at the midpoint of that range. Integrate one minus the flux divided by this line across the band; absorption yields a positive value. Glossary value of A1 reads 1.1 A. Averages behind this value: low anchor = 1.27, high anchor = 1.41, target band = 1.31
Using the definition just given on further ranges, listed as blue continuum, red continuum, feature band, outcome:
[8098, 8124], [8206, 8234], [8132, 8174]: 0.7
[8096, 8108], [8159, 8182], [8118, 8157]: 1.3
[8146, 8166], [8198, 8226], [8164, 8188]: 0.8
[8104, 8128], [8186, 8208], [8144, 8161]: -0.1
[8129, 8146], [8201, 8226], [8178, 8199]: 0.7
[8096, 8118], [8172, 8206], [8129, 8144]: 0.3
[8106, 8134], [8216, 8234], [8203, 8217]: -0.6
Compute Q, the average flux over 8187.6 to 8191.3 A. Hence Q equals 1.3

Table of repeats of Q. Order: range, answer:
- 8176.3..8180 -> 1.31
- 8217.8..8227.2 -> 1.39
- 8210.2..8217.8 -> 1.42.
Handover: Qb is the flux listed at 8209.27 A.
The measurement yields 1.425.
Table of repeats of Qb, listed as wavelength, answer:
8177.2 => 1.307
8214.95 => 1.416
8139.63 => 1.306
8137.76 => 1.294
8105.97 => 1.307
